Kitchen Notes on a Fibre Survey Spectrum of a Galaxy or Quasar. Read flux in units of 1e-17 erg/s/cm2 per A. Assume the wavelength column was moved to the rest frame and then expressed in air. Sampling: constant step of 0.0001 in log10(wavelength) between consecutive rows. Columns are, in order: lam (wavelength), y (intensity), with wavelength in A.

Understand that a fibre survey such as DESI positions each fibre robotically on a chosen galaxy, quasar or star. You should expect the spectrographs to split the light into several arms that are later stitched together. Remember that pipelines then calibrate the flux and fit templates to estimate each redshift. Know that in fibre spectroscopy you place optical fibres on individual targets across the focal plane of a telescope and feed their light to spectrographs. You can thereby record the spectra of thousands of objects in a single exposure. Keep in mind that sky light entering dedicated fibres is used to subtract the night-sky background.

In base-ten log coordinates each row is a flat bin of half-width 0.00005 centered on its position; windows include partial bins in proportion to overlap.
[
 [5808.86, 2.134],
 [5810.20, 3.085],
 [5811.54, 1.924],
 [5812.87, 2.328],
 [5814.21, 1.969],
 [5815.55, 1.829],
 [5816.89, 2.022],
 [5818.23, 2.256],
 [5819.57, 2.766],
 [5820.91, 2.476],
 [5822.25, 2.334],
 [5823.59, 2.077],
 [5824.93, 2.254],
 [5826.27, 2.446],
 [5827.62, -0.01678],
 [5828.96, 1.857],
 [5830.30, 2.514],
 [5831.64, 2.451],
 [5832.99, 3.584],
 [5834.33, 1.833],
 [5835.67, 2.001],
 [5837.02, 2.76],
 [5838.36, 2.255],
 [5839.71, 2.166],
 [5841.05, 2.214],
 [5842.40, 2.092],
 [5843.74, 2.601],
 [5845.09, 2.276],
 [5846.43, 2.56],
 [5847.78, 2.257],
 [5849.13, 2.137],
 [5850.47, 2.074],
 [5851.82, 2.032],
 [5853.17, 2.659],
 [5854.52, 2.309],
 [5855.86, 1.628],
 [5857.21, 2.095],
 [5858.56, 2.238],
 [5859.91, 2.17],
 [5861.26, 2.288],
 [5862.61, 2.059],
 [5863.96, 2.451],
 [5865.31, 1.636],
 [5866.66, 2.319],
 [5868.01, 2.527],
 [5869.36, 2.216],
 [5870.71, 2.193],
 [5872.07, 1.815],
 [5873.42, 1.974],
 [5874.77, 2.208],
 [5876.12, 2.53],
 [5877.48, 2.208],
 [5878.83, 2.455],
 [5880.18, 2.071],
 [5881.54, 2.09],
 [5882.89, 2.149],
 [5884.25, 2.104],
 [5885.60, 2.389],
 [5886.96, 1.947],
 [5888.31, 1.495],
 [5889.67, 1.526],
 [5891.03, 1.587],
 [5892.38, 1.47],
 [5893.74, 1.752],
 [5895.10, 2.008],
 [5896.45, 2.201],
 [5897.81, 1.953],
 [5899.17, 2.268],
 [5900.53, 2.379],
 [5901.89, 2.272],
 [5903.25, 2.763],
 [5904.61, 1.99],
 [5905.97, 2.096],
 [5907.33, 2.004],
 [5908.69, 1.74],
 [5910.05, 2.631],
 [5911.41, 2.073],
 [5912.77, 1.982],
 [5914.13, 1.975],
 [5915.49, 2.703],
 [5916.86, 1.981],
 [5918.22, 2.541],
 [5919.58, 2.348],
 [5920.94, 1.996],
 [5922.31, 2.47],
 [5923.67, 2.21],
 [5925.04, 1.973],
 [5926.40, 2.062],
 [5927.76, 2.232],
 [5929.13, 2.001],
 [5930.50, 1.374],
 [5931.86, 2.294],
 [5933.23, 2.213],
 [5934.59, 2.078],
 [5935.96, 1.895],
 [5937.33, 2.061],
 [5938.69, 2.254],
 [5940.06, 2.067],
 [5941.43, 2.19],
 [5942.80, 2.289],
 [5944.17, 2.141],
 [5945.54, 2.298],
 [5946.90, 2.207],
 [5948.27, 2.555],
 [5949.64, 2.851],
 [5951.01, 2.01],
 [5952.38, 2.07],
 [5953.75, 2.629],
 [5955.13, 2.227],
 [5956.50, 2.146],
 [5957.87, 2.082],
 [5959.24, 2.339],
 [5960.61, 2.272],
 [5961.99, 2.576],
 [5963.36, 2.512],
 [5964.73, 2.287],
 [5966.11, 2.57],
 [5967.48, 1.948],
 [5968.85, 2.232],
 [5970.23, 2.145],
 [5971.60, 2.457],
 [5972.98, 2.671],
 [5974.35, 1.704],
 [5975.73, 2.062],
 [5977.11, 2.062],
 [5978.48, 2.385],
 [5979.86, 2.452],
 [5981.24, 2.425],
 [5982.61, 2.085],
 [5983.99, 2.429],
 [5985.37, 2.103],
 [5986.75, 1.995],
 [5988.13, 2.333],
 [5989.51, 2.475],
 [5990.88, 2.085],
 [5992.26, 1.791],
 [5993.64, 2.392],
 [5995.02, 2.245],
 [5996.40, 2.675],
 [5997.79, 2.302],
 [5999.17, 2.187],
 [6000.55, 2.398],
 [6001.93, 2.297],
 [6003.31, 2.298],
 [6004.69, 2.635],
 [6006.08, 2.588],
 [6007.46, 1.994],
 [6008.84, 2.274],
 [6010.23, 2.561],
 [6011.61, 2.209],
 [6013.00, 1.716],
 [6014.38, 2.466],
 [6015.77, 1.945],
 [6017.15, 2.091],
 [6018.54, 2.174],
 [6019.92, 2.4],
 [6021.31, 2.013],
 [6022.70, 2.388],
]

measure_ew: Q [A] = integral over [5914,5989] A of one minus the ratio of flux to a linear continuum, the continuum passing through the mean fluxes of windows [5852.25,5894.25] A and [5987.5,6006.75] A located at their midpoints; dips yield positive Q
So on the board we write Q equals 0.4 A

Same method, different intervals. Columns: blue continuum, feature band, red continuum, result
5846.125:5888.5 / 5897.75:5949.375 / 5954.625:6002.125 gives 0.88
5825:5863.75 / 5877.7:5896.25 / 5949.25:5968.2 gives 2.51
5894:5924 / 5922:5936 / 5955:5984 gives 0.98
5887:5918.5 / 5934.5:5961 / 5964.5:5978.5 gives -0.90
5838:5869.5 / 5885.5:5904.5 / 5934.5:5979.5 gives 2.08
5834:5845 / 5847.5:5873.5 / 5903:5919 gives 0.93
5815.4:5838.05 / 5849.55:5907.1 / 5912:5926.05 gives 2.71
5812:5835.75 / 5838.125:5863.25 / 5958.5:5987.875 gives -0.33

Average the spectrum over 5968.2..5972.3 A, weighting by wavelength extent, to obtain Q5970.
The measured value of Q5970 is 2.28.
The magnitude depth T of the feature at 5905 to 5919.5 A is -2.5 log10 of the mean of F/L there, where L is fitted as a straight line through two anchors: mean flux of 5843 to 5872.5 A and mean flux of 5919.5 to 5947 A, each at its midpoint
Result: -0.02 mag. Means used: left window 2.21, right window 2.12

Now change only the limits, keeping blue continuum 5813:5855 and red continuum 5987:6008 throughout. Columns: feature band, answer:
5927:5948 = 0.08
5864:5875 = 0.06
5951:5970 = 0.00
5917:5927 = 0.03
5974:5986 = 0.05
